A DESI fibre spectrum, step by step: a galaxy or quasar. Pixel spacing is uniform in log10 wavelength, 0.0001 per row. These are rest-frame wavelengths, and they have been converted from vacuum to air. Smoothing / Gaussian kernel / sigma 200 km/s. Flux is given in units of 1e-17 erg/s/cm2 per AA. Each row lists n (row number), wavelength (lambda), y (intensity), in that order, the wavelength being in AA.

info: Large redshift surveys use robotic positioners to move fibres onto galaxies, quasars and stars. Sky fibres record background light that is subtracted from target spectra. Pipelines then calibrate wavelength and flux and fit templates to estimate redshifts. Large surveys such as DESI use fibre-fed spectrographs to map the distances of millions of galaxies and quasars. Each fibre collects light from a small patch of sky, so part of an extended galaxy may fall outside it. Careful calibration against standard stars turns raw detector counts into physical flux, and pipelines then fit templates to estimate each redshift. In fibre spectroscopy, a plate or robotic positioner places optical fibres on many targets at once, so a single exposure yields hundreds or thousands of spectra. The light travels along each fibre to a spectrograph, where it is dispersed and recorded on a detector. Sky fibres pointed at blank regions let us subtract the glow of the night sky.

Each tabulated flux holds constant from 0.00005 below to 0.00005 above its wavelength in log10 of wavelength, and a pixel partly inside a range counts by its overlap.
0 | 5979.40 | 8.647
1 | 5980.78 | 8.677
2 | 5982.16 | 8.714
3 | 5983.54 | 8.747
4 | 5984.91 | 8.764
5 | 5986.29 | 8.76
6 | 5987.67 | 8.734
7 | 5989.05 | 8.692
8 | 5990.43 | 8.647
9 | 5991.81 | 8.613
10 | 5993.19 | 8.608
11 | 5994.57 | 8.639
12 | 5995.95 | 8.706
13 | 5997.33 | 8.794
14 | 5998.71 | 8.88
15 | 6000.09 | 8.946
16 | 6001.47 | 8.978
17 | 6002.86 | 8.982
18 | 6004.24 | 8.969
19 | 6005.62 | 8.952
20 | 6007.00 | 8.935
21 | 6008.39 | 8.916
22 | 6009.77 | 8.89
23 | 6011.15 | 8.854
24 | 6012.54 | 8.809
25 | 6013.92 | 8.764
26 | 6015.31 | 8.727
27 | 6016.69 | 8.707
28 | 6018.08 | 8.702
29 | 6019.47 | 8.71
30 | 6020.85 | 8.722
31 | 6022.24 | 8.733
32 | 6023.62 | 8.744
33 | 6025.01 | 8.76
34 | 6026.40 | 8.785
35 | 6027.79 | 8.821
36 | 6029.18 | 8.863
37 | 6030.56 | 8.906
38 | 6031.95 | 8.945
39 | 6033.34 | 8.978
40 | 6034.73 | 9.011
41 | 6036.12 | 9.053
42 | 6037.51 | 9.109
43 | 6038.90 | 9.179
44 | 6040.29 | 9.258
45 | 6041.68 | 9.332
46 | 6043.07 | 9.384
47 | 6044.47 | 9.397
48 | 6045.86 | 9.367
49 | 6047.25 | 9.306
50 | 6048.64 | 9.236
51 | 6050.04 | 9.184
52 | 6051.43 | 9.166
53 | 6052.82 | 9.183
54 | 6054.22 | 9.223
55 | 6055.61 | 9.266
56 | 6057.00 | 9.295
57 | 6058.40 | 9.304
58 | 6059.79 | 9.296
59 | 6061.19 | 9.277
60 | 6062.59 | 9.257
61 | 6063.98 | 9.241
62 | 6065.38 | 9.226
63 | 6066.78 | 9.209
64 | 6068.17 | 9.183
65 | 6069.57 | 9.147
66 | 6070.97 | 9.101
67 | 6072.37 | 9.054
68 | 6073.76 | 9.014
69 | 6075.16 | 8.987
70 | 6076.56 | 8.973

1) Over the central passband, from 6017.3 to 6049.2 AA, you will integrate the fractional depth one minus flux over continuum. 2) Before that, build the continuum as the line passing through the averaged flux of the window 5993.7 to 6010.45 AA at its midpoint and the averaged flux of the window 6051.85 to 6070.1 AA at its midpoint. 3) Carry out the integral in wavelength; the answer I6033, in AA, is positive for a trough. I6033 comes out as 0.2 AA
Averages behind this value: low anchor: 8.88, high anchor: 9.24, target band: 9.01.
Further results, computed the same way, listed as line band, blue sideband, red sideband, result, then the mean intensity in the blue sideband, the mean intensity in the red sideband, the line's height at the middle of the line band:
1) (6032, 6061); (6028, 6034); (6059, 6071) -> -0.5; 8.92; 9.22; 9.06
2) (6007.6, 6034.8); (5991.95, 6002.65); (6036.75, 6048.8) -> 0.7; 8.79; 9.29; 9.05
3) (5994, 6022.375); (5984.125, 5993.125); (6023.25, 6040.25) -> -0.1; 8.7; 8.94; 8.81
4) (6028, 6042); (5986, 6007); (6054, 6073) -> 0.0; 8.8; 9.22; 9.04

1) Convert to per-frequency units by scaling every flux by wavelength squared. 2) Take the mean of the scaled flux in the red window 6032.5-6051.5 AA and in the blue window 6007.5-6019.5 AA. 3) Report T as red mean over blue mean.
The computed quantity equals 1.1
